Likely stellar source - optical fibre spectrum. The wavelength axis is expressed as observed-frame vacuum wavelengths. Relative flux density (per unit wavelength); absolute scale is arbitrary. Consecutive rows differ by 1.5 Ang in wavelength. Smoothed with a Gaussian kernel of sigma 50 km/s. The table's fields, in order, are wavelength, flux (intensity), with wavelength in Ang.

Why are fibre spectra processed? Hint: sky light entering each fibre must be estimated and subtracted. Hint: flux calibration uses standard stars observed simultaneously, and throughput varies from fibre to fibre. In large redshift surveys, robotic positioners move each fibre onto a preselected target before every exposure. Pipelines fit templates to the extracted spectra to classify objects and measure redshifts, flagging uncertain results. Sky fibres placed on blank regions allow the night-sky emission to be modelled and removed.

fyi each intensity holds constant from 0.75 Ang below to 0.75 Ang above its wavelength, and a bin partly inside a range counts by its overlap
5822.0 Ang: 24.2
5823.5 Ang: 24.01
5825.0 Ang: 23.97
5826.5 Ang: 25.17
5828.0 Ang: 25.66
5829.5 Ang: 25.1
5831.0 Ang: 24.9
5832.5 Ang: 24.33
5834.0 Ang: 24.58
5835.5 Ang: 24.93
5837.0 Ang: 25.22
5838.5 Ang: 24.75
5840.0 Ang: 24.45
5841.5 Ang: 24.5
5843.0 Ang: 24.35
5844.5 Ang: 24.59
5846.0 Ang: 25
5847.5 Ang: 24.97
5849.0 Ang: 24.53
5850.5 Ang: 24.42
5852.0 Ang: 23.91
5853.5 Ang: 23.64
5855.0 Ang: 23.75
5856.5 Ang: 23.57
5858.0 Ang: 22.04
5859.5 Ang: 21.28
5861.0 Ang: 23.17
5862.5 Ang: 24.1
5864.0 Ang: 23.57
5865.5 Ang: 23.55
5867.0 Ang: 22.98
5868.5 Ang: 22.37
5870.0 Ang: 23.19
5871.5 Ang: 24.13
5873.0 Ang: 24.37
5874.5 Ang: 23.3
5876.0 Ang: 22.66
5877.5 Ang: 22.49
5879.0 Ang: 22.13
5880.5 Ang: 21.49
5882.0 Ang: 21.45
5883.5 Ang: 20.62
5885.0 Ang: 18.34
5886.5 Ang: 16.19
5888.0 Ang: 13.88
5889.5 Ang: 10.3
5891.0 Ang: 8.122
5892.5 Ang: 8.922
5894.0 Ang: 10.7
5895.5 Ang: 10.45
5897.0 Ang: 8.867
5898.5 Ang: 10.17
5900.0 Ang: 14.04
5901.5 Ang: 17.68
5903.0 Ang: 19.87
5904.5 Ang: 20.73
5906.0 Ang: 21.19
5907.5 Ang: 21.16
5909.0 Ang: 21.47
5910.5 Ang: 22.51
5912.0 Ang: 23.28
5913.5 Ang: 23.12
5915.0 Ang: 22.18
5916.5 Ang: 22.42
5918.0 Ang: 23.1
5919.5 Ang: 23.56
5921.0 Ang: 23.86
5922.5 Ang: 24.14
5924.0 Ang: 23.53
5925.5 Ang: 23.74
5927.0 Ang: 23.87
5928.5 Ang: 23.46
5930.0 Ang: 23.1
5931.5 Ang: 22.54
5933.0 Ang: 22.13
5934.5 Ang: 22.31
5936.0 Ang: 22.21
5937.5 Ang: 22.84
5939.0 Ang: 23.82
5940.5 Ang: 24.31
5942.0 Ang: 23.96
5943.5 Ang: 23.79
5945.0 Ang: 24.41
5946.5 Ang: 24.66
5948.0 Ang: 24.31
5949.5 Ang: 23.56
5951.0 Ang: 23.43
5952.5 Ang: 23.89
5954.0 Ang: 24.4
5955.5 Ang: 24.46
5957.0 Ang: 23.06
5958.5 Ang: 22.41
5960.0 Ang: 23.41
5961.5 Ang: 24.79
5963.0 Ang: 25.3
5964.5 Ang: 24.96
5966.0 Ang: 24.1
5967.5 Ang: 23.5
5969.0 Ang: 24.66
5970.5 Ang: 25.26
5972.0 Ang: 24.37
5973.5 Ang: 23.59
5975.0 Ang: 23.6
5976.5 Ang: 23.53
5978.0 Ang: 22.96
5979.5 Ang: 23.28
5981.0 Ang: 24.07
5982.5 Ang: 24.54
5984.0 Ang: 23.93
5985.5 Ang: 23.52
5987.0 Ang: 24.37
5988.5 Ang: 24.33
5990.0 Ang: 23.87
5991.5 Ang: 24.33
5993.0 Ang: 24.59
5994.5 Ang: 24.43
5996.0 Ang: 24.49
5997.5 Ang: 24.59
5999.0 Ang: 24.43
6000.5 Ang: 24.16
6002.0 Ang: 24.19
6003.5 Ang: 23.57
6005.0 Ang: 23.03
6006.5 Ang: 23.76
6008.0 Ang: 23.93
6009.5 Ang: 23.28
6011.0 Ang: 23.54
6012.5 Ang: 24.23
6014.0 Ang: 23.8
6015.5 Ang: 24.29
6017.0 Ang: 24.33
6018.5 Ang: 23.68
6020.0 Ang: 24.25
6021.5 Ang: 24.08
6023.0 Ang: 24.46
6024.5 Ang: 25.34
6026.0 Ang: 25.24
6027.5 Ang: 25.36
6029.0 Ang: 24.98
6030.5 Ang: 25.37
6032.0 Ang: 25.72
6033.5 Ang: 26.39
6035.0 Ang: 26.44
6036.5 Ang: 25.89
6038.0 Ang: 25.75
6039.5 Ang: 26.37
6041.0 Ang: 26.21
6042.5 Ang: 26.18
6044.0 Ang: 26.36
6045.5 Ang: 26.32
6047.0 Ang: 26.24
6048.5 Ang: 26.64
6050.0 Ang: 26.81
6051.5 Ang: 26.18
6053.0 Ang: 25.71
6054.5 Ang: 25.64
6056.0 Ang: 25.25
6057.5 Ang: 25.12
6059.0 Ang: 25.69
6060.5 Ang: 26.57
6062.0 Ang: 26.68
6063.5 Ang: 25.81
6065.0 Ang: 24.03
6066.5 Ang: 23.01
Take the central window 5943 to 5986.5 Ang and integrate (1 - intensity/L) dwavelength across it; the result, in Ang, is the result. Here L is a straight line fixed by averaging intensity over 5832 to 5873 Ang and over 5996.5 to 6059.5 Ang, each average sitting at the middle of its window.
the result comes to 1.2 Ang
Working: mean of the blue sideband 23.9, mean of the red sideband 25.1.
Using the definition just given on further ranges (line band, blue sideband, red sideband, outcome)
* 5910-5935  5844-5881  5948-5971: 0.7 Ang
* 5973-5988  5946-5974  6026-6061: 0.5 Ang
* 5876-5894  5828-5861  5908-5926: 5.2 Ang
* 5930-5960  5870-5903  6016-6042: -4.6 Ang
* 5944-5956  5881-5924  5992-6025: -1.9 Ang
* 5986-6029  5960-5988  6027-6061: 1.3 Ang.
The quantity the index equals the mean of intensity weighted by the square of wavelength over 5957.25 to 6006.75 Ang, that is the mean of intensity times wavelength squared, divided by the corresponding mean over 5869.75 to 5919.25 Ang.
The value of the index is 1.33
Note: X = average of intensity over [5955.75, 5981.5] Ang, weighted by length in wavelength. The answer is 23.9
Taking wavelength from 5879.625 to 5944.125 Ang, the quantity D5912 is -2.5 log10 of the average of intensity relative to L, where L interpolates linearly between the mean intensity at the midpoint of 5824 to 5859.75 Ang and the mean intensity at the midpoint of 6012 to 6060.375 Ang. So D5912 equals 0.25 mag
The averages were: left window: 24.4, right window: 25.5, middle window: 19.8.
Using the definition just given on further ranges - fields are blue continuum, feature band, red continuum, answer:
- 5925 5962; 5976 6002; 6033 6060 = 0.03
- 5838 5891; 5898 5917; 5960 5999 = 0.14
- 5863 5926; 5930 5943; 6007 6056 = -0.08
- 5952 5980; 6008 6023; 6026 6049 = 0.06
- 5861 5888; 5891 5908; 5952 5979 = 0.48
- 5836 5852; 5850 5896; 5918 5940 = 0.20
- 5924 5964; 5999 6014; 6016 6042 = 0.05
